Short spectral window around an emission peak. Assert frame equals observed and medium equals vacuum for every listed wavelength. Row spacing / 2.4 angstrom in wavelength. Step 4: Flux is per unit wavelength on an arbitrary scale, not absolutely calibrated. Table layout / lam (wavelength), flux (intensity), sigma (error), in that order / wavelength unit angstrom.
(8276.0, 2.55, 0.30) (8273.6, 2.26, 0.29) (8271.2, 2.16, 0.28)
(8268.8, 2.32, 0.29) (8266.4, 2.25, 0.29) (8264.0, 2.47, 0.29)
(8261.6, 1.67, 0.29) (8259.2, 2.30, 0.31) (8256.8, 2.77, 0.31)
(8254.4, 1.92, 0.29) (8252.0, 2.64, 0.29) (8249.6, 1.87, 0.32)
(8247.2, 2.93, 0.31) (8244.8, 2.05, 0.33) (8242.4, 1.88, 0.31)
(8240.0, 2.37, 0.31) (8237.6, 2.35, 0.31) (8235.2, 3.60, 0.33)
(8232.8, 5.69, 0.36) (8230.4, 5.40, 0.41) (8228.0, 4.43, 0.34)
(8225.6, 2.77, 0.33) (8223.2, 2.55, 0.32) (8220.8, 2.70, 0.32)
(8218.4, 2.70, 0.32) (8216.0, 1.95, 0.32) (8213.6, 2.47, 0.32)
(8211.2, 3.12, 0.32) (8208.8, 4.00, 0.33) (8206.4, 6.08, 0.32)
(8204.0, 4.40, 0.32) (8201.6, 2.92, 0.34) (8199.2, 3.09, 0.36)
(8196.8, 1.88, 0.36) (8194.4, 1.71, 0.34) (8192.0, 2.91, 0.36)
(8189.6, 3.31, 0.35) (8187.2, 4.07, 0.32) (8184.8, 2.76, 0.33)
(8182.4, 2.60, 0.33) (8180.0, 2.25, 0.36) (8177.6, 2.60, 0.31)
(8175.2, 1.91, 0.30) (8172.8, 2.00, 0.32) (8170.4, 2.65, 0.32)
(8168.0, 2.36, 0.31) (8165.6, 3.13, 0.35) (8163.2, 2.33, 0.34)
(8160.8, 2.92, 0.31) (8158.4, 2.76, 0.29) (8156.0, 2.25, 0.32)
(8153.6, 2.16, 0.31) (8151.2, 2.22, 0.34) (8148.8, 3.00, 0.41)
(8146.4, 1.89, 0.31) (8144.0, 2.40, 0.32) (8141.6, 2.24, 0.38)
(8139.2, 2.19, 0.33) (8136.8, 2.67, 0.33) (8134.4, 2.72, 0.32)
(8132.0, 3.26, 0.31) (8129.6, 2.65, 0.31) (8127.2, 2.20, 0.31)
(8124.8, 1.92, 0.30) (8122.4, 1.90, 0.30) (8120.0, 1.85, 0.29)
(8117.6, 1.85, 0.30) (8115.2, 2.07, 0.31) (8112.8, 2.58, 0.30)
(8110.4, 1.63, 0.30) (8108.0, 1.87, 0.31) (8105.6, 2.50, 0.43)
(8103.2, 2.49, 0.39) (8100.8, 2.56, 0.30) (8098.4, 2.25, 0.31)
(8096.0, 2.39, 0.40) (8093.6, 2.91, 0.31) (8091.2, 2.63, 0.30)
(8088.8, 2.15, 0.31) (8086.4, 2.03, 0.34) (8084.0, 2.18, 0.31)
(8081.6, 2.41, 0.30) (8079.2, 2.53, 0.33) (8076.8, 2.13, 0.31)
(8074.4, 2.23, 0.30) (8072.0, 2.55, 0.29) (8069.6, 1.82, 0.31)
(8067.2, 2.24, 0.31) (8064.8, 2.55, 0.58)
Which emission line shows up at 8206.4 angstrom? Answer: H-alpha 6563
